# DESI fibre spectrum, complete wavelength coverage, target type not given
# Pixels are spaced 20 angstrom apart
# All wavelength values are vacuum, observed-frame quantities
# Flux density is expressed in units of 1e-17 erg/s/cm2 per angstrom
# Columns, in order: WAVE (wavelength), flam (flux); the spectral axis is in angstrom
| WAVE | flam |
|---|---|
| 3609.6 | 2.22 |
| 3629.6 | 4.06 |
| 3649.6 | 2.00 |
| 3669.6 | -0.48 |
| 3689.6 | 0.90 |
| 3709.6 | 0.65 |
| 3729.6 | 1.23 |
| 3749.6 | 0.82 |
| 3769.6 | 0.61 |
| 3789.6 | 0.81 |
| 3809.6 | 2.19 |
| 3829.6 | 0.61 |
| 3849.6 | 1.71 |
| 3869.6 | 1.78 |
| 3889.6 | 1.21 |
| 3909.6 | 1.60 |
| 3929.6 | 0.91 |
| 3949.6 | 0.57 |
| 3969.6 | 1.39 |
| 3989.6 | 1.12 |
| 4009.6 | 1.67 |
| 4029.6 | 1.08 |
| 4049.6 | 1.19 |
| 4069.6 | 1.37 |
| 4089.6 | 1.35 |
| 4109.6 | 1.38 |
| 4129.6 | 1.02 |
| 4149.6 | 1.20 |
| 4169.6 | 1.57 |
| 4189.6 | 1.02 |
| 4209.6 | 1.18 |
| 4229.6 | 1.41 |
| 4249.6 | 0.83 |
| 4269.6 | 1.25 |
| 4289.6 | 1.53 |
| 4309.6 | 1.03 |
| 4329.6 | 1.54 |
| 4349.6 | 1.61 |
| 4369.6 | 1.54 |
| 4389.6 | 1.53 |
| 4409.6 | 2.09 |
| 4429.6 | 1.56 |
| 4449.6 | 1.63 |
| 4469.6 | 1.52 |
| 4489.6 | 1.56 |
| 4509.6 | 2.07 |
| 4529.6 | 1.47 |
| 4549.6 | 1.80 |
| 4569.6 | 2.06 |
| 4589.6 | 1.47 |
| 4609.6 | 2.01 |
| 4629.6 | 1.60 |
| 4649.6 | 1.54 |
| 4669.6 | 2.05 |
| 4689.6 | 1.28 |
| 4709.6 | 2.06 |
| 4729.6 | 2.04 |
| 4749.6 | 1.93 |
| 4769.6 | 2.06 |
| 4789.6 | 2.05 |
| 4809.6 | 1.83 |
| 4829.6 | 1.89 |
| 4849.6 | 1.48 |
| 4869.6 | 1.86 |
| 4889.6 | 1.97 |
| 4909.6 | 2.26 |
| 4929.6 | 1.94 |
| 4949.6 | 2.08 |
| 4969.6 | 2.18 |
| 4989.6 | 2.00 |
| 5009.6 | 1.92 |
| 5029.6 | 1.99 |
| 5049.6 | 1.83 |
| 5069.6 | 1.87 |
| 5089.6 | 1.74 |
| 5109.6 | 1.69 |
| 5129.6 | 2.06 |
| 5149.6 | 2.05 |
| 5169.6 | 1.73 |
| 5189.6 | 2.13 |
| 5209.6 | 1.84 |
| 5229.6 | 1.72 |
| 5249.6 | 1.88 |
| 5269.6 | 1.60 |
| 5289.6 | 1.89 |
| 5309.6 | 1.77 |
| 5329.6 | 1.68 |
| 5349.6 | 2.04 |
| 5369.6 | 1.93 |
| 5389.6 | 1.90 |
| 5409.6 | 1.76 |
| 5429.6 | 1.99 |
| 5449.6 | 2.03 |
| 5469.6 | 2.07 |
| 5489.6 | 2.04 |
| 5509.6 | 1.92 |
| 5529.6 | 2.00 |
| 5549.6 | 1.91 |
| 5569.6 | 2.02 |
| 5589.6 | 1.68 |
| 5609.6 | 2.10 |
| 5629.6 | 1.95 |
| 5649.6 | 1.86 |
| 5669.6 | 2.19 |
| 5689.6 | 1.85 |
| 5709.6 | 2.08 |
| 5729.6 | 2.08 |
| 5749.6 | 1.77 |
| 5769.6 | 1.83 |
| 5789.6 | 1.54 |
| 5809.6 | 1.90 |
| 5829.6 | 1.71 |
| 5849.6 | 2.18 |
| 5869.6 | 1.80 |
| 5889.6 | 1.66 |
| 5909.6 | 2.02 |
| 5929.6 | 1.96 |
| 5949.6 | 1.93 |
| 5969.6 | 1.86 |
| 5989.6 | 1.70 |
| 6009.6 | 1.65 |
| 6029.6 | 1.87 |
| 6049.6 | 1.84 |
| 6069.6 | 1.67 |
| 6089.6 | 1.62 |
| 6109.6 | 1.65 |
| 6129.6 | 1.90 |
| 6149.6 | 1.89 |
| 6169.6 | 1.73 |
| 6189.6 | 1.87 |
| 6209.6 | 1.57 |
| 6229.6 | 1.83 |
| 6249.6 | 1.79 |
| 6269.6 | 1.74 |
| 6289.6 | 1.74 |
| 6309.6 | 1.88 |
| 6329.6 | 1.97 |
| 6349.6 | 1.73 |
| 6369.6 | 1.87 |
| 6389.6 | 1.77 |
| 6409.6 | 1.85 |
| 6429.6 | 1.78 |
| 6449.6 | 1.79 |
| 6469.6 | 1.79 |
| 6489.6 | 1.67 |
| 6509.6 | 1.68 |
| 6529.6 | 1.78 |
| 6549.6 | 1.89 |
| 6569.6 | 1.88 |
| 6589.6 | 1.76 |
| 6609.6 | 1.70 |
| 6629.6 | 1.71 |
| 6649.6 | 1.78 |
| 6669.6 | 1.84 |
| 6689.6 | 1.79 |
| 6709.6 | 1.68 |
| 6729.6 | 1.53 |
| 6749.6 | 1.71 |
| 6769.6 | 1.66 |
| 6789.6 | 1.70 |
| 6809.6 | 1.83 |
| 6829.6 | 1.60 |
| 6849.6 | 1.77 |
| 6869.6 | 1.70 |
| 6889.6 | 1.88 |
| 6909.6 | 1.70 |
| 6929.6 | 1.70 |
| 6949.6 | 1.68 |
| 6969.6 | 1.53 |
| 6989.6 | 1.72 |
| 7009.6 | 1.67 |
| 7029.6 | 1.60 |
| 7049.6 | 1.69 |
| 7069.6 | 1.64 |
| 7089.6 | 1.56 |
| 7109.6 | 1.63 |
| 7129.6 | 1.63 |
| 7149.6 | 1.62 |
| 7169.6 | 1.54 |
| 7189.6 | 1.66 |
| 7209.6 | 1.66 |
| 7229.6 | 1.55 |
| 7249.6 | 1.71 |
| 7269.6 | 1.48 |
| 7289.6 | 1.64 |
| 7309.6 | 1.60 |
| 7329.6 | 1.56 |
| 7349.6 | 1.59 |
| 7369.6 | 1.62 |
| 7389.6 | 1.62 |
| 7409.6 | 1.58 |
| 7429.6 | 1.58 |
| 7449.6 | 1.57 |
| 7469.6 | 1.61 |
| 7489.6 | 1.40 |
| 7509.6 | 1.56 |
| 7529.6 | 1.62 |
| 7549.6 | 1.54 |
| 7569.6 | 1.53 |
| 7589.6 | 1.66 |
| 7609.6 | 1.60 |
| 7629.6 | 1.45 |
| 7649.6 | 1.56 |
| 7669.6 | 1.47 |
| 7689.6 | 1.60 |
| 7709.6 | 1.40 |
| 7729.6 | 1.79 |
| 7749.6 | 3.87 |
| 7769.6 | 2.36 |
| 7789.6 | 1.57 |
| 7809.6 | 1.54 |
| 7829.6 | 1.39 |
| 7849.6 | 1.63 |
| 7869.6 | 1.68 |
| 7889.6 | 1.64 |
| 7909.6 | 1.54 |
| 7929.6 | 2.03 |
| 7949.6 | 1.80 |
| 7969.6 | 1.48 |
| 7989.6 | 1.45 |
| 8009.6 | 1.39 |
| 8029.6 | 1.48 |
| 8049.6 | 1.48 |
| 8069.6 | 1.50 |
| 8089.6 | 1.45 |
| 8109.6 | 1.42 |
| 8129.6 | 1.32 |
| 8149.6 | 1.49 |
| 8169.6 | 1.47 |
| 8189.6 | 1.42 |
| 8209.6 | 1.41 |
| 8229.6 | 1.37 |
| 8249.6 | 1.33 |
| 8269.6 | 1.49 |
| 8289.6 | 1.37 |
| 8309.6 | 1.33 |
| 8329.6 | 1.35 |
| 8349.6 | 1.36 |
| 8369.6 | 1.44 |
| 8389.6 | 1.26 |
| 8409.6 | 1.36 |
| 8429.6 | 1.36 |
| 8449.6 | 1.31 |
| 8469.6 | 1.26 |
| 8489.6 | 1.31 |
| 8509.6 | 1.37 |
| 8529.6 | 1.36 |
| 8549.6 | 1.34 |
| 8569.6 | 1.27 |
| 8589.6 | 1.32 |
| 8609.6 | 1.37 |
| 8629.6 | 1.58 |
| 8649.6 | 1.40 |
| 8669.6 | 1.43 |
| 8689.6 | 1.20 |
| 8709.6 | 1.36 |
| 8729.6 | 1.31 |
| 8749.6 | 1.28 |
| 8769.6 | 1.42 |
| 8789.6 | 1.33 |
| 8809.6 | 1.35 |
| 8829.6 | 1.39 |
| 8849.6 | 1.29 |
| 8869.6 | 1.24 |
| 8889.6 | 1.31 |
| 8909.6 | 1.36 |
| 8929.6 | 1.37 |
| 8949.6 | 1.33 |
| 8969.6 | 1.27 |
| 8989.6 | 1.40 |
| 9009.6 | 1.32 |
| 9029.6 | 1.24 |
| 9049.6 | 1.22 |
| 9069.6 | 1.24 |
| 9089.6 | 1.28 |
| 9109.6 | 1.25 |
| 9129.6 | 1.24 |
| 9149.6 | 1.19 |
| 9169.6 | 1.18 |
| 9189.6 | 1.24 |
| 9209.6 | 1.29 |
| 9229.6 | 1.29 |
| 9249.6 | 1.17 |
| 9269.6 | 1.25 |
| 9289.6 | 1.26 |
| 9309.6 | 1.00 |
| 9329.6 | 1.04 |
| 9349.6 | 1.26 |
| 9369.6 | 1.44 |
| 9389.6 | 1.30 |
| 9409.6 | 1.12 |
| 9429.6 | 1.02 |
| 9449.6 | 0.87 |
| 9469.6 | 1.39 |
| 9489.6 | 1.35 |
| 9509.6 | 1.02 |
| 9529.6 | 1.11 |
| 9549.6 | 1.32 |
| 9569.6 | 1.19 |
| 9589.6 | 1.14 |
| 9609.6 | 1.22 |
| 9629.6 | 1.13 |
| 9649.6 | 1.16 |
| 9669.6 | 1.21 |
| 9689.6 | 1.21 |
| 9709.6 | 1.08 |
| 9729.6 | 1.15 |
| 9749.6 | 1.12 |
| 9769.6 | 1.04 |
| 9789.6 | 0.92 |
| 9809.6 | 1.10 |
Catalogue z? 0.180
